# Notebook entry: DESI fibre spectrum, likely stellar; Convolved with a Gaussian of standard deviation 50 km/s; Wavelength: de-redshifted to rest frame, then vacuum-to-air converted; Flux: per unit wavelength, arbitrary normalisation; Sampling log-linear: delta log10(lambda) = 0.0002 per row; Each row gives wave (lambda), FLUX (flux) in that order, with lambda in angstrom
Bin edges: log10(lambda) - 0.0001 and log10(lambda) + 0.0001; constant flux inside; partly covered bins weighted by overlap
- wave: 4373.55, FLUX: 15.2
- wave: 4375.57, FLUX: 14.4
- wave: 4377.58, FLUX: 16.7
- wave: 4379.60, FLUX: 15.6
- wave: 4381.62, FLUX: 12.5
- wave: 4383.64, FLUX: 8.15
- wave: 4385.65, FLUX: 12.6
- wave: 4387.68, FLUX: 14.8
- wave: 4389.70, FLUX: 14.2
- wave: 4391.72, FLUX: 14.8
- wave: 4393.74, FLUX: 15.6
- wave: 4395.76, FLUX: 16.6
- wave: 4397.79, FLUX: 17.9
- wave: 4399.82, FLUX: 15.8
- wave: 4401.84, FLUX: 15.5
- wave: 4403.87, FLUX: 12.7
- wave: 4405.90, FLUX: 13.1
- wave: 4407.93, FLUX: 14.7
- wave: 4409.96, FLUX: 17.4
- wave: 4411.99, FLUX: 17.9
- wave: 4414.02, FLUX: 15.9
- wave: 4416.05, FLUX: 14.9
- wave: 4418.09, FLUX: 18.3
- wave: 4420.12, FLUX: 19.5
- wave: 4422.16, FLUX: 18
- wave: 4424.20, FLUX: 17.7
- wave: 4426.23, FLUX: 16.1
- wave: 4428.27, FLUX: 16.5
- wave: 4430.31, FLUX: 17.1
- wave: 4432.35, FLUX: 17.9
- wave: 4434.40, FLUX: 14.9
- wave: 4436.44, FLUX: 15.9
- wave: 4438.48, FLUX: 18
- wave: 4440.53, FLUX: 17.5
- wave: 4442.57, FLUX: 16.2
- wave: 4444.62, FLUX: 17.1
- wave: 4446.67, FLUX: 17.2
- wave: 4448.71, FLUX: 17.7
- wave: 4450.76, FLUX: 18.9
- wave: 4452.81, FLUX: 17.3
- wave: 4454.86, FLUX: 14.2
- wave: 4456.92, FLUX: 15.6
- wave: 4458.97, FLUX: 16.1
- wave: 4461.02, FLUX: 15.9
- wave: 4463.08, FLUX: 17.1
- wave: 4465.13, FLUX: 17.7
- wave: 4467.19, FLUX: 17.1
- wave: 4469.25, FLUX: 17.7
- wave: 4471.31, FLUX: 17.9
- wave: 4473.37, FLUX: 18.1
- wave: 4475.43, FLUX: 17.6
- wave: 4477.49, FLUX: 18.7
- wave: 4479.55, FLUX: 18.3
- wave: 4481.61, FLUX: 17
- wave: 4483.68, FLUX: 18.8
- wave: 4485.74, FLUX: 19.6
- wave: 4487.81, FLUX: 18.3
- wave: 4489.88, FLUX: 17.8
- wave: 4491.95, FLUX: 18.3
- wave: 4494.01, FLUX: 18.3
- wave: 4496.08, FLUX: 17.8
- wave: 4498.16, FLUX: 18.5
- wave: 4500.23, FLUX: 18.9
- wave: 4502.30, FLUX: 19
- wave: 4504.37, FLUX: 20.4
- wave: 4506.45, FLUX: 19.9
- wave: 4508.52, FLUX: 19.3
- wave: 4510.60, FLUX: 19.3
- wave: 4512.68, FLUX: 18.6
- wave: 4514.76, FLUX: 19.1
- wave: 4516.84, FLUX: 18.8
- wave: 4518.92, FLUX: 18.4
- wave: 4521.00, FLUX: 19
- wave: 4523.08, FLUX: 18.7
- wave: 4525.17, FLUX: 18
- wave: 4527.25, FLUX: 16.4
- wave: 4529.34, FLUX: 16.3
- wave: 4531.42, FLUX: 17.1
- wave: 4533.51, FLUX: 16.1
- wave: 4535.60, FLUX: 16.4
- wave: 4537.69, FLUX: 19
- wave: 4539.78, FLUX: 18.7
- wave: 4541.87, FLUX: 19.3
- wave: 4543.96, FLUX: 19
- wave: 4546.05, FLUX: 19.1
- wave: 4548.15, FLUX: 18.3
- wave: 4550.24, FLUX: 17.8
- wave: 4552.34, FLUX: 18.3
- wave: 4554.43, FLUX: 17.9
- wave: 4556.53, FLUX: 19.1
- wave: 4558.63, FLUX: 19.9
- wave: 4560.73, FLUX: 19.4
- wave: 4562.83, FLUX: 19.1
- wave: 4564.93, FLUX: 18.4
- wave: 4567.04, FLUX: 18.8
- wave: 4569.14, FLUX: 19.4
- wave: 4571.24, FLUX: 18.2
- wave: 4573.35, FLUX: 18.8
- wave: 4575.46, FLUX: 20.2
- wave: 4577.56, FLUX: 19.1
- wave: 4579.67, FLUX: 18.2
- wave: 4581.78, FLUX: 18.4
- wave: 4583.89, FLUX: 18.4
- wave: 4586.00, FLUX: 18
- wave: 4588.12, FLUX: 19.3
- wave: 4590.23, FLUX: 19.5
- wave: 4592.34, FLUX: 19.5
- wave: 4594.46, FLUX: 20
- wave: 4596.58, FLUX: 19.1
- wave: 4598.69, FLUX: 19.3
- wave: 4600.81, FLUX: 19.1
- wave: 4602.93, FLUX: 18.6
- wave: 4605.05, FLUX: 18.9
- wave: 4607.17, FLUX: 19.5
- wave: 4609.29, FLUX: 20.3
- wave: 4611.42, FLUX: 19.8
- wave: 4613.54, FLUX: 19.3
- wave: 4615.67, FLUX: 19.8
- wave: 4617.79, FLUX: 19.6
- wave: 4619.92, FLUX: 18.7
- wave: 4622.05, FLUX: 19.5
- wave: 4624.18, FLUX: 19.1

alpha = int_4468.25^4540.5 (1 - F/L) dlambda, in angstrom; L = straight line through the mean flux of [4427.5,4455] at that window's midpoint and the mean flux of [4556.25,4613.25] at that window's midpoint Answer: -1.5 angstrom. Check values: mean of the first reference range 17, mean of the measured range 18.3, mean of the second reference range 19.1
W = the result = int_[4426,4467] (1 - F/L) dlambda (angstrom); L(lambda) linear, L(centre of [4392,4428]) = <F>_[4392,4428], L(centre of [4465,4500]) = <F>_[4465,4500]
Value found 1.1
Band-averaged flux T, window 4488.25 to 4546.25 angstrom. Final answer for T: 18.4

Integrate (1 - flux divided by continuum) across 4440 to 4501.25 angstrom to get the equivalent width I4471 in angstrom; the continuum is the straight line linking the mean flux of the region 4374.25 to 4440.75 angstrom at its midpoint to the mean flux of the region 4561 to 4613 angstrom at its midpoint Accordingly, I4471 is -2.4 angstrom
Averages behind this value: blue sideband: 15.7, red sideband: 19.1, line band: 17.6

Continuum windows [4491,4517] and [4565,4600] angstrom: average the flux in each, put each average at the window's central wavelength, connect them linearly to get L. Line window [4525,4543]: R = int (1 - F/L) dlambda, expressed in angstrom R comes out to 1.4 angstrom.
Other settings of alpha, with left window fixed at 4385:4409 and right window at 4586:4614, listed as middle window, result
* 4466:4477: -0.80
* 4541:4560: -0.51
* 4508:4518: -0.89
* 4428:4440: -0.81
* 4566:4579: -0.22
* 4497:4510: -1.57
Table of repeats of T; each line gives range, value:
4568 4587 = 18.8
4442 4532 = 17.9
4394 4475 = 16.7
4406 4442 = 16.8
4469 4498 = 18.2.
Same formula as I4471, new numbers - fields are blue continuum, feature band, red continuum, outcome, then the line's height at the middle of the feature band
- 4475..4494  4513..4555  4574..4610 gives 1.3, 18.7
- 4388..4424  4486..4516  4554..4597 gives -1.9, 17.7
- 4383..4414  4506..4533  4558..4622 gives -1.1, 17.6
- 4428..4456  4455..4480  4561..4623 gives 0.1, 17.3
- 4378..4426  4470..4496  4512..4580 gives -1.6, 17.1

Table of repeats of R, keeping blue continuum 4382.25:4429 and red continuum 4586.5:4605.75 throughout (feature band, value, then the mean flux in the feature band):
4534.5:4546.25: -0.2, 18.5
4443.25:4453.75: -0.8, 17.6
